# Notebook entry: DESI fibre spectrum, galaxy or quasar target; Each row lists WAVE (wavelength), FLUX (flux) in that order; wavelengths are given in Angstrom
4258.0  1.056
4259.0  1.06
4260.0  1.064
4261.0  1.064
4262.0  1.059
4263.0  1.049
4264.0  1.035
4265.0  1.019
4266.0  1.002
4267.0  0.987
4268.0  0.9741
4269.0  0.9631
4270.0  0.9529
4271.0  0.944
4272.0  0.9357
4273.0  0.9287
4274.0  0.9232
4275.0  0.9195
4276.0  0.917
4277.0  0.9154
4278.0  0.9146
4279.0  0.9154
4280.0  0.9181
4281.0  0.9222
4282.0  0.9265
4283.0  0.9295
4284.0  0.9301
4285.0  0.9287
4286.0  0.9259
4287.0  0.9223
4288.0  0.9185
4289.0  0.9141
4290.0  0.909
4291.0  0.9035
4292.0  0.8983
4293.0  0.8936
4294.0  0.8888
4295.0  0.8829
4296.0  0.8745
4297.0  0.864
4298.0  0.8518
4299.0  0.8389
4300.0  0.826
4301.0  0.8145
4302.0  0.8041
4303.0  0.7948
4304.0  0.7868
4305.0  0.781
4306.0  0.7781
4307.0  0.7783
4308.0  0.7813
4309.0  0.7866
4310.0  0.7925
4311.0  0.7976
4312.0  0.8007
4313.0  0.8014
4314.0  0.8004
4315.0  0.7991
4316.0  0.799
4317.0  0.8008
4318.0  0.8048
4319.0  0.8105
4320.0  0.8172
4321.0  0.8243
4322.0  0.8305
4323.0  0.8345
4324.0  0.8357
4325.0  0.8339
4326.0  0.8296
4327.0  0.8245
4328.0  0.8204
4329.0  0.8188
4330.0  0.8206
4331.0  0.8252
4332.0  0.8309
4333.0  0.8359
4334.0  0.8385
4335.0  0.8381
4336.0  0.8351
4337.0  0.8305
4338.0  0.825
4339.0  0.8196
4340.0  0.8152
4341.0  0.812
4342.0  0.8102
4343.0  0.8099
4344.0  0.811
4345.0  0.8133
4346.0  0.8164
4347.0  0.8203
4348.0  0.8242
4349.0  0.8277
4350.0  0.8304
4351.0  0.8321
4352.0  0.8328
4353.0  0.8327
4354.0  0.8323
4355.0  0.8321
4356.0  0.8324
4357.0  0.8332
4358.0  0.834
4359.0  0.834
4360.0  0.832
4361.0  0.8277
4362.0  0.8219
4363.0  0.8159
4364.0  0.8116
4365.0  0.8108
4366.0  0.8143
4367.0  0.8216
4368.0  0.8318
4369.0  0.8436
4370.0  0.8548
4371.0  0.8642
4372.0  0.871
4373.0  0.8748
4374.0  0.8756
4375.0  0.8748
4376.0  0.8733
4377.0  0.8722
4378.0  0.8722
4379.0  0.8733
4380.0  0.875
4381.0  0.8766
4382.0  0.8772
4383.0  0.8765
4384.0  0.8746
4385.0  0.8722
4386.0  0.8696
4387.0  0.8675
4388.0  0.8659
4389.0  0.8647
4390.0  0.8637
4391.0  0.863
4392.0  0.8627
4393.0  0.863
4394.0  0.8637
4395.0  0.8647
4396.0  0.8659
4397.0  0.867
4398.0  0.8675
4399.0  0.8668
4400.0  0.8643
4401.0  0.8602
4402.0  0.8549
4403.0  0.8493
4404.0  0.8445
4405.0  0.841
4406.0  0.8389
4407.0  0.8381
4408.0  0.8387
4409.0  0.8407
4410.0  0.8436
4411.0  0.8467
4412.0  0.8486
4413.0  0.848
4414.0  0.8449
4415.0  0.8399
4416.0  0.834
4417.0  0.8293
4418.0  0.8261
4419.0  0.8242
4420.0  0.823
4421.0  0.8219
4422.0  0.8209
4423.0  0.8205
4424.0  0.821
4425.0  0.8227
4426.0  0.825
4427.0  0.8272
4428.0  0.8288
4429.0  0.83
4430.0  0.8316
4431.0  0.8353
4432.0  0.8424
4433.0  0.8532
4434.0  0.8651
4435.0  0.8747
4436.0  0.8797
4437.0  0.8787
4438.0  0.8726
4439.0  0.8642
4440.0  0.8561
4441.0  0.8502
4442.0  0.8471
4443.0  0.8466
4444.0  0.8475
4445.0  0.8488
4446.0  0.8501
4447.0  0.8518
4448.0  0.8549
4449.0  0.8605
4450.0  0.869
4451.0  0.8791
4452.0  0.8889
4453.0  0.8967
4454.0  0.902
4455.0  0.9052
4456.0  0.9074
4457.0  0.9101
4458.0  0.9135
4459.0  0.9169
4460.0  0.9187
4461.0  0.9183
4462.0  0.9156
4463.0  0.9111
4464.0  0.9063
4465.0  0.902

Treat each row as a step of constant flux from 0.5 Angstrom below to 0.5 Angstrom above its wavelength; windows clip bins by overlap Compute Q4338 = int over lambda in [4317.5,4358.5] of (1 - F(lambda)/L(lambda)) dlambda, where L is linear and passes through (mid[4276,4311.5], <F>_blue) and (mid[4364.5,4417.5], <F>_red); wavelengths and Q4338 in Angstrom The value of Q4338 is 1.8 Angstrom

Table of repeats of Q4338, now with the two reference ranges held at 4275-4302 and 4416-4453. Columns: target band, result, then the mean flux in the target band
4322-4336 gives 0.8 Angstrom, 0.83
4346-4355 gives 0.5 Angstrom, 0.829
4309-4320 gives 1.1 Angstrom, 0.801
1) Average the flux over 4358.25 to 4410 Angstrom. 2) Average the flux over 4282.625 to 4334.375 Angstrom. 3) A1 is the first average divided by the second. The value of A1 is 1.0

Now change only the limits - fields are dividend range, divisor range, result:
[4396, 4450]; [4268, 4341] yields 0.99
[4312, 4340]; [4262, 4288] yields 0.86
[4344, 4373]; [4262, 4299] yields 0.89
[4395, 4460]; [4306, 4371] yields 1.04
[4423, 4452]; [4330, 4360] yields 1.03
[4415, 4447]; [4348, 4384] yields 1.00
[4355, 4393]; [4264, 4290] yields 0.91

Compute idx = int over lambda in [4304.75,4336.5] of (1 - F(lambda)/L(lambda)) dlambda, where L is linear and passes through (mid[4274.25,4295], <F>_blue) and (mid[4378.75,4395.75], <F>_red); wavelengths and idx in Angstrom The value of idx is 3.03 Angstrom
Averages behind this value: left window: 0.915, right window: 0.869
